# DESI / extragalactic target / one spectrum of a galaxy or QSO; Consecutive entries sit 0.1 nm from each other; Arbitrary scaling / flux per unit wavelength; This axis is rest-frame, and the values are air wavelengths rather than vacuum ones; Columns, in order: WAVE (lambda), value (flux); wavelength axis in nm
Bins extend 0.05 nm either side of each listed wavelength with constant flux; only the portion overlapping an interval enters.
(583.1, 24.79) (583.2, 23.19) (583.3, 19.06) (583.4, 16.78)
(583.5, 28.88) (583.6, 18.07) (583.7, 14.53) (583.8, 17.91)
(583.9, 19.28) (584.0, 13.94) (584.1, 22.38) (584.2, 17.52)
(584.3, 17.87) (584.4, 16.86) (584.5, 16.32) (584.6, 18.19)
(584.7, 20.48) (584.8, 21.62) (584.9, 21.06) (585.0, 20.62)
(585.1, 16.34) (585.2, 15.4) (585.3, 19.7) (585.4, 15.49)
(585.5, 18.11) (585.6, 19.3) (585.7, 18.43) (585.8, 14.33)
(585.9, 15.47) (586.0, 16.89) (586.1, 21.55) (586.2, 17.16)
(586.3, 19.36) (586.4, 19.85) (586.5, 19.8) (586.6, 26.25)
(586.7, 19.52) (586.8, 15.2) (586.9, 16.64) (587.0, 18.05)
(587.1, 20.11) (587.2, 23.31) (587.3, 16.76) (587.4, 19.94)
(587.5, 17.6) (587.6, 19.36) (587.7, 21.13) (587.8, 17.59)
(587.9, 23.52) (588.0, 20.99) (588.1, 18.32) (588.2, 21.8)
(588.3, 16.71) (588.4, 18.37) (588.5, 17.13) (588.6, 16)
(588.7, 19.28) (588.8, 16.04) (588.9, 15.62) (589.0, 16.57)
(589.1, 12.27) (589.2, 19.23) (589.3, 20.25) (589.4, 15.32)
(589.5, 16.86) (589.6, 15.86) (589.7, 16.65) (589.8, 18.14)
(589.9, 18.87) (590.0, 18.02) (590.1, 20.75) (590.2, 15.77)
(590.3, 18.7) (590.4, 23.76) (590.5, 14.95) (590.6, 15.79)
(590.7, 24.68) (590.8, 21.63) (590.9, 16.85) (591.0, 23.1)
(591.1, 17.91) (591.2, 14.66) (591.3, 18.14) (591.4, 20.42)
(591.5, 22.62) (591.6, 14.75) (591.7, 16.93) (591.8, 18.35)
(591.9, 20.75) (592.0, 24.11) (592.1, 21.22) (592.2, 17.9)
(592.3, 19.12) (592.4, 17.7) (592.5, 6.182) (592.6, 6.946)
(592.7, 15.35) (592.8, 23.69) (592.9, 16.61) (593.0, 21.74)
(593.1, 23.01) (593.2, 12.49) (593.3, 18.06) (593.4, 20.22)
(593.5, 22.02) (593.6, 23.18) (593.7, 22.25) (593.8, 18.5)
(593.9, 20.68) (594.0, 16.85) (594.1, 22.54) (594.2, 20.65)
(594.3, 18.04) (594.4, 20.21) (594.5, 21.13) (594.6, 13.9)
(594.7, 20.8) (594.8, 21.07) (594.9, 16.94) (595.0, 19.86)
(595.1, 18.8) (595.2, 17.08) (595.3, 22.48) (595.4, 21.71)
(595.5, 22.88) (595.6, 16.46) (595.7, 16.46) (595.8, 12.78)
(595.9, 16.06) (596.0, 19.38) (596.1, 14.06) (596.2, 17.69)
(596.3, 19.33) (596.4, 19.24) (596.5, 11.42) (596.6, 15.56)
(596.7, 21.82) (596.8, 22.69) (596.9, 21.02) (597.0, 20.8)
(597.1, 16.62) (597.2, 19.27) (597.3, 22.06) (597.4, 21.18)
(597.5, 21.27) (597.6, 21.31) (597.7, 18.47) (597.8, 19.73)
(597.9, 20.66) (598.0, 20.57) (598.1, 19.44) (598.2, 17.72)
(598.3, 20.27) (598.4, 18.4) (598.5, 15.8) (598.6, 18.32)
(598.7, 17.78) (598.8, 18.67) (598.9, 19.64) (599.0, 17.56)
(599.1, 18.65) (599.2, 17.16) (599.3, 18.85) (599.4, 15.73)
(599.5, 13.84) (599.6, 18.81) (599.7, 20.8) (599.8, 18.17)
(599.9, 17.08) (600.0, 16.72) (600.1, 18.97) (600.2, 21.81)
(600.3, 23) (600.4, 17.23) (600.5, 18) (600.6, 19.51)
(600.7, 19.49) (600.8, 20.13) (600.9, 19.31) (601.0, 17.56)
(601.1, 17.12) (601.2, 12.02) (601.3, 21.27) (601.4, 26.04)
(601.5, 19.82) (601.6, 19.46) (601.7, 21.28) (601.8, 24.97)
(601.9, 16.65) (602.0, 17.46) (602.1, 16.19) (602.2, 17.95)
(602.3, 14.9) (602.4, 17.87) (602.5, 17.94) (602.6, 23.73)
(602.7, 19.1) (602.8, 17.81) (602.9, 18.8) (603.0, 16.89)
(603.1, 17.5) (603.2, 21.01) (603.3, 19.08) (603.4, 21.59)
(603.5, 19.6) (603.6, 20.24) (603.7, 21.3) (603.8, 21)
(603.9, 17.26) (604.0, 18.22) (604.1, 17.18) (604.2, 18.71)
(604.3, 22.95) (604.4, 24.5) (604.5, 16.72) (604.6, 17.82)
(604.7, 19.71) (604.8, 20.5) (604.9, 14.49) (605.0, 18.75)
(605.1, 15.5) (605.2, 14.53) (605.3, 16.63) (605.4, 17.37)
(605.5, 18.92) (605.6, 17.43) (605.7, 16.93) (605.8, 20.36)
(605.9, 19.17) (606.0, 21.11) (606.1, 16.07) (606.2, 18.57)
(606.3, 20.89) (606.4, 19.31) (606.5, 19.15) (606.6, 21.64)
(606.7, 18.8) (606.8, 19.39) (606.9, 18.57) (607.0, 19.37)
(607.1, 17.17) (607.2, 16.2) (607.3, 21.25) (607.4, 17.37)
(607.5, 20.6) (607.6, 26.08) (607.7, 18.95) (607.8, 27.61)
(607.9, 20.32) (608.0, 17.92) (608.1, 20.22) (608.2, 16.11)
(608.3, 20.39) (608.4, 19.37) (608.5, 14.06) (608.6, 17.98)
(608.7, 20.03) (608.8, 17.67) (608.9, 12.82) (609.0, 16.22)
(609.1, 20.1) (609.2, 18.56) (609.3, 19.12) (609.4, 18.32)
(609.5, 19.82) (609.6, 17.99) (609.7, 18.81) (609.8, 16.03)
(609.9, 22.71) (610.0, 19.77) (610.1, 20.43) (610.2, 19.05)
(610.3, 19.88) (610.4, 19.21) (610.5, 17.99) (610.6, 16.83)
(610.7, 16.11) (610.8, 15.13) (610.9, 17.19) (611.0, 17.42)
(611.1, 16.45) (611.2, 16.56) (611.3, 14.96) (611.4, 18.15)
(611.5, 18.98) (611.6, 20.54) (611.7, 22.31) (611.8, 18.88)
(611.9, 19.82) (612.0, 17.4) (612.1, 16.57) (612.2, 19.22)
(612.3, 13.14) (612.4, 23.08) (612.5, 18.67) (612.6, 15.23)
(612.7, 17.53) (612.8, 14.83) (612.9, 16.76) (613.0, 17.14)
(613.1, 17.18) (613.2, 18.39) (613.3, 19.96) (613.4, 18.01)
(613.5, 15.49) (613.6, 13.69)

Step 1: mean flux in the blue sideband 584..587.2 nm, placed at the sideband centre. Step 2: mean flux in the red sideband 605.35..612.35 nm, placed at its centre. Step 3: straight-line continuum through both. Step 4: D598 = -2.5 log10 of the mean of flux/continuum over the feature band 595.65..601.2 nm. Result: 0.01 mag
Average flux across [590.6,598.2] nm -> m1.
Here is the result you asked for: 18.9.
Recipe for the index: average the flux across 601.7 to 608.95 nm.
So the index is 18.9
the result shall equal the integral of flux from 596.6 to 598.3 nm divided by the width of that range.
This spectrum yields 20.1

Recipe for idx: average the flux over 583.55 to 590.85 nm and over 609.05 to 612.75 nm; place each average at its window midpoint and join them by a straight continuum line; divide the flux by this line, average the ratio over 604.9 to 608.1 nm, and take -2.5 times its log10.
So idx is -0.04 mag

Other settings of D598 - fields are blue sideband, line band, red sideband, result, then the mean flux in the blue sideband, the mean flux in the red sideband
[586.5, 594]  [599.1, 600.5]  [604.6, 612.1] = 0.01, 18.6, 18.6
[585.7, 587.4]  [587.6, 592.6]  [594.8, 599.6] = 0.03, 18.8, 18.6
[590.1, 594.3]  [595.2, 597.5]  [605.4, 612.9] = 0.00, 18.8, 18.6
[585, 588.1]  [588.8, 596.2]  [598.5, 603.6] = 0.02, 18.8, 18.8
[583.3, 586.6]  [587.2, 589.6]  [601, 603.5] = 0.03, 18.5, 19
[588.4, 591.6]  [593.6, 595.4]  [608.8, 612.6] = -0.09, 18.1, 18.2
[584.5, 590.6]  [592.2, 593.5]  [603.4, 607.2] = 0.09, 18.4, 18.8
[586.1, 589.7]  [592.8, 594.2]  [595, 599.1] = -0.07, 18.5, 18.8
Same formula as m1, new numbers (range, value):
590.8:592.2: 19.3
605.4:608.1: 19.6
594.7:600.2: 18.7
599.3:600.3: 18.3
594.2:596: 18.7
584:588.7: 18.7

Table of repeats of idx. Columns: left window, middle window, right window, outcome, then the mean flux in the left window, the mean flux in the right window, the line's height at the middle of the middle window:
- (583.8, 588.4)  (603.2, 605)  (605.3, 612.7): -0.05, 18.8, 18.6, 18.7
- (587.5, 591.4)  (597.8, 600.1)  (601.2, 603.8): 0.05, 18.3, 19.4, 19.1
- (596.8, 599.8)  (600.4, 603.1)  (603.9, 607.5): 0.00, 19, 18.6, 18.8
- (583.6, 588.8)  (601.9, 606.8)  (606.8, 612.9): -0.01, 18.6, 18.5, 18.5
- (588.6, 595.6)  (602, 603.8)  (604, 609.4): -0.01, 18.6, 18.8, 18.7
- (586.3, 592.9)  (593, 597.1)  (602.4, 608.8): -0.02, 18.4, 19.1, 18.6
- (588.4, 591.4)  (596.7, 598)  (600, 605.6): -0.11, 17.9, 18.9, 18.5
